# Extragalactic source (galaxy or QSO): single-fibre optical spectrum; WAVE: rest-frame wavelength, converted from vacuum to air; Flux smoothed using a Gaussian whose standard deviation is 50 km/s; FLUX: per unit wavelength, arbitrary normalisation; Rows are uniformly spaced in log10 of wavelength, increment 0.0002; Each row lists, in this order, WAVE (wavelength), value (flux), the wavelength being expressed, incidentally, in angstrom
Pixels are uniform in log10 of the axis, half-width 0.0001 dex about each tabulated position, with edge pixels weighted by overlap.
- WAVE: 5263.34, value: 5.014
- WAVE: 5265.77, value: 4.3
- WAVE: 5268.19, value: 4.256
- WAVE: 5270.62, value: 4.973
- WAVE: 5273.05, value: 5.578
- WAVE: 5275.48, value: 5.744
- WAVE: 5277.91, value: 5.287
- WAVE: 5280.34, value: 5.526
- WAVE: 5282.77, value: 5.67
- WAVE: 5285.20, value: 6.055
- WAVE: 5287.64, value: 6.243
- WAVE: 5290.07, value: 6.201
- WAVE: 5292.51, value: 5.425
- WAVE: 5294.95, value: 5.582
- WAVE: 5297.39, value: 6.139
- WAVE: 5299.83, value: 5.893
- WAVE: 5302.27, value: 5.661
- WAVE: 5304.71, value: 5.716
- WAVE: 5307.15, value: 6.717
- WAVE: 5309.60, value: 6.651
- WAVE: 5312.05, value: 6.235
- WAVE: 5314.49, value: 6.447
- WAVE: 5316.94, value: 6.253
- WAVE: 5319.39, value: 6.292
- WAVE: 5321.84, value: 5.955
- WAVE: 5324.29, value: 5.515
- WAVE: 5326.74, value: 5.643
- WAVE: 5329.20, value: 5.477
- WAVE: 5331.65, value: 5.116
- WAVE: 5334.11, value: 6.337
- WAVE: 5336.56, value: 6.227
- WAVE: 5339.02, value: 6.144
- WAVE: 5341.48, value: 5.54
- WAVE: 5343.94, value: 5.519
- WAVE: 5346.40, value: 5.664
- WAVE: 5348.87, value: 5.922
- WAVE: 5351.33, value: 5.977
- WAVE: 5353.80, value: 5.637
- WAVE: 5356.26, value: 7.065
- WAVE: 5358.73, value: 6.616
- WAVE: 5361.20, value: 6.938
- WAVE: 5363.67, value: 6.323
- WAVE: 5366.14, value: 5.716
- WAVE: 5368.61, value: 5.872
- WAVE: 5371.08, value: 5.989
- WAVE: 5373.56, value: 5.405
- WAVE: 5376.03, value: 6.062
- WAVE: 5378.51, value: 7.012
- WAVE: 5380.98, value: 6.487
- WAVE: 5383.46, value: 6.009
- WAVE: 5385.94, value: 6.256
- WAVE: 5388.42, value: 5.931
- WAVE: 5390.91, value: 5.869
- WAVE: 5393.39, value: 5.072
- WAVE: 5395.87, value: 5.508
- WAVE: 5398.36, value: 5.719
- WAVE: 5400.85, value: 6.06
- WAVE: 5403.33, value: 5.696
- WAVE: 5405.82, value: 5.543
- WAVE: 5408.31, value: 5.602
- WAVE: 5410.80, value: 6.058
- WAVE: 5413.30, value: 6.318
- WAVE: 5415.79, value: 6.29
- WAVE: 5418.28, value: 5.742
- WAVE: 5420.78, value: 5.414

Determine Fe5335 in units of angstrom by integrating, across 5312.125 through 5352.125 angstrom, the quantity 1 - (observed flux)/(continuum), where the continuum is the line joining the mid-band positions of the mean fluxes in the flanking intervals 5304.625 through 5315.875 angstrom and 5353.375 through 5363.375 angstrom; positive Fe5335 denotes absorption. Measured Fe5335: 3.8 angstrom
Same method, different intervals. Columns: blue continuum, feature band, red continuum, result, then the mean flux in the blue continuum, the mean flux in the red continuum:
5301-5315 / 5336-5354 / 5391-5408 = 0.5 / 6.23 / 5.62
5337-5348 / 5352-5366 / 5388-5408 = -1.7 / 5.76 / 5.66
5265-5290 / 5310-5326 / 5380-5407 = -1.6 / 5.42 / 5.83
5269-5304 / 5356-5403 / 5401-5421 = -2.0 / 5.7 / 5.87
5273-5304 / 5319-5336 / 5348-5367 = 0.9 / 5.78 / 6.29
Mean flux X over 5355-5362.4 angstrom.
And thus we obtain 6.87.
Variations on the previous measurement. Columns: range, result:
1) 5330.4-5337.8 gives 5.9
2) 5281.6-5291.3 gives 6.04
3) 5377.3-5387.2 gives 6.44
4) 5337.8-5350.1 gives 5.76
